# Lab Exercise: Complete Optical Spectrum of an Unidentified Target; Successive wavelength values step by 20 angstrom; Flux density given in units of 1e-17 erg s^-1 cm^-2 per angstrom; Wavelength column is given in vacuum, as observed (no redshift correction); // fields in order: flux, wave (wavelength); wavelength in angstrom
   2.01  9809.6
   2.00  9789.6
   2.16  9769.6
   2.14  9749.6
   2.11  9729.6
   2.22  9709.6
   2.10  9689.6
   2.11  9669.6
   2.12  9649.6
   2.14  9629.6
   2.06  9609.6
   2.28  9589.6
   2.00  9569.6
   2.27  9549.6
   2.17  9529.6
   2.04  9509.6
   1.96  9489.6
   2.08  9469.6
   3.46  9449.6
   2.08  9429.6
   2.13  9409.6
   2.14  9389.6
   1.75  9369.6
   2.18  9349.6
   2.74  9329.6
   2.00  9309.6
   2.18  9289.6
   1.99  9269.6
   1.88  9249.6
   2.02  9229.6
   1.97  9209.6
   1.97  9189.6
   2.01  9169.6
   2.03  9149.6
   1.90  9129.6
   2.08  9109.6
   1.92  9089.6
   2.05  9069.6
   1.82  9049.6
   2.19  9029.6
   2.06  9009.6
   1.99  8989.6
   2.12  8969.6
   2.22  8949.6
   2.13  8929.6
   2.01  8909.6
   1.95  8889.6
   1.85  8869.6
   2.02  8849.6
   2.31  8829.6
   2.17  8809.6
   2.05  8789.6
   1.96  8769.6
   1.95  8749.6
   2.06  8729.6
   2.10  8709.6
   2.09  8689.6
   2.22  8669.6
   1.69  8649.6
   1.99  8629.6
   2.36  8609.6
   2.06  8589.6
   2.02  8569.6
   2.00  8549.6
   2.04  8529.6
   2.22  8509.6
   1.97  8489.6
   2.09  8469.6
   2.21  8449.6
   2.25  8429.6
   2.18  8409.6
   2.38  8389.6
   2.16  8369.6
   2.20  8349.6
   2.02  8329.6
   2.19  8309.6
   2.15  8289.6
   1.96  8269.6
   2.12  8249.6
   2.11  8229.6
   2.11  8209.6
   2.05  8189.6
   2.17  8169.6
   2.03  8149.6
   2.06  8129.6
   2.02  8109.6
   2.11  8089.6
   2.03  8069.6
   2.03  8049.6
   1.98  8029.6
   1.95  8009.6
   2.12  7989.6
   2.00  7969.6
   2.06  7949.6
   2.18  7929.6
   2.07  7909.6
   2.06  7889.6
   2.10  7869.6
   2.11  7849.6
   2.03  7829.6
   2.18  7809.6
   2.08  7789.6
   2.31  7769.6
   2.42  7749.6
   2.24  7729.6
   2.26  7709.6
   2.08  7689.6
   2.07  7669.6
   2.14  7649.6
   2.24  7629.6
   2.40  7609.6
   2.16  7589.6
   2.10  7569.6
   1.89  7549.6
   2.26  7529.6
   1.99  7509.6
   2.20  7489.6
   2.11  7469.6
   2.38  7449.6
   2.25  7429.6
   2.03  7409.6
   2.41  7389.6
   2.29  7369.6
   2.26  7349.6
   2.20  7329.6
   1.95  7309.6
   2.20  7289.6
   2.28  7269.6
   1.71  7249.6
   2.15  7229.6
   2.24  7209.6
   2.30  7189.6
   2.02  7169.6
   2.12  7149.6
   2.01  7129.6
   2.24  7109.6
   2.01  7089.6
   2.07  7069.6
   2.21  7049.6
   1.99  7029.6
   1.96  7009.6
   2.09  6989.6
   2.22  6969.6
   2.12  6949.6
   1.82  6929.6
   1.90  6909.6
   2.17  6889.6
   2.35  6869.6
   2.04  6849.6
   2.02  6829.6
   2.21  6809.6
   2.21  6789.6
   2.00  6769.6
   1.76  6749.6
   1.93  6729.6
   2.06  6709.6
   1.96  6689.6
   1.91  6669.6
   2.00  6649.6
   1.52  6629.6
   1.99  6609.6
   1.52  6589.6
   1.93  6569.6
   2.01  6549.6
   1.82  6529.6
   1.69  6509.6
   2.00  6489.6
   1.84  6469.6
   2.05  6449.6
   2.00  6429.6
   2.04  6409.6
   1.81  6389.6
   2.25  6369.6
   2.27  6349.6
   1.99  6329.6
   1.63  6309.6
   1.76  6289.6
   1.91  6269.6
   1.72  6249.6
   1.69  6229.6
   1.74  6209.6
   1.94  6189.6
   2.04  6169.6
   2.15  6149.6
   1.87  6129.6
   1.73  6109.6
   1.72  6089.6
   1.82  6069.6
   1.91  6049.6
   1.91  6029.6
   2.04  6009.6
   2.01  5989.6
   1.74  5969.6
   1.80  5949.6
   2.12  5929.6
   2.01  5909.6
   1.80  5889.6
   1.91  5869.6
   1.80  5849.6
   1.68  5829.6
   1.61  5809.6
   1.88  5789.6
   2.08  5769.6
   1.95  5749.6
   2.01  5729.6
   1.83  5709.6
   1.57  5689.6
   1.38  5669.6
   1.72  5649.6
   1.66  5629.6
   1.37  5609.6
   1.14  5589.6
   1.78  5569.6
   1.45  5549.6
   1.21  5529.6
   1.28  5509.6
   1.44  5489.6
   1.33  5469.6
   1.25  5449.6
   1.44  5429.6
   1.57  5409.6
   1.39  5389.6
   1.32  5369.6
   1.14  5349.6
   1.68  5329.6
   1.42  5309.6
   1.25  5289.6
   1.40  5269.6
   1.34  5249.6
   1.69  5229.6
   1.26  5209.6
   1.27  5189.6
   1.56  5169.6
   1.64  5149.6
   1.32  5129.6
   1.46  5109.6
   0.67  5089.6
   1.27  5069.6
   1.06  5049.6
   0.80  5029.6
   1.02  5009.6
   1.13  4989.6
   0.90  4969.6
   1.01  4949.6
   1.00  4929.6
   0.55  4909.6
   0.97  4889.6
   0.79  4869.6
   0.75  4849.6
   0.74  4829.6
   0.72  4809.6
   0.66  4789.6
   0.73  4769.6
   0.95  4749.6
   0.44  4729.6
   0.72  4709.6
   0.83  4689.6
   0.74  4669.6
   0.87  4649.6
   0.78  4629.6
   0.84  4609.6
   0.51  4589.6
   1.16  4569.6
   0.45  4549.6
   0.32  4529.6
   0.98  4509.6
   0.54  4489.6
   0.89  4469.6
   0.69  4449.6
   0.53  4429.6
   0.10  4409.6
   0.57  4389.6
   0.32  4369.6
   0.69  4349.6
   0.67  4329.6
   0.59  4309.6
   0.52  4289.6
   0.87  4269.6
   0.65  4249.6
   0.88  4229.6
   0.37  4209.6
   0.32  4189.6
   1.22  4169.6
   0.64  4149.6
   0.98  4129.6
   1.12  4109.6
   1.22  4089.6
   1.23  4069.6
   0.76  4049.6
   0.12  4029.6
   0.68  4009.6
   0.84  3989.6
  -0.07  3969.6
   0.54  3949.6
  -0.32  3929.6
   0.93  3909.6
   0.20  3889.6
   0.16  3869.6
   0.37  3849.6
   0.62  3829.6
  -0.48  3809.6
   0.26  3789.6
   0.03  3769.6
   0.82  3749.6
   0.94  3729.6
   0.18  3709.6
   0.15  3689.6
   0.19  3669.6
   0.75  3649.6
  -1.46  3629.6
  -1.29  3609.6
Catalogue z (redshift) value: 0.281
